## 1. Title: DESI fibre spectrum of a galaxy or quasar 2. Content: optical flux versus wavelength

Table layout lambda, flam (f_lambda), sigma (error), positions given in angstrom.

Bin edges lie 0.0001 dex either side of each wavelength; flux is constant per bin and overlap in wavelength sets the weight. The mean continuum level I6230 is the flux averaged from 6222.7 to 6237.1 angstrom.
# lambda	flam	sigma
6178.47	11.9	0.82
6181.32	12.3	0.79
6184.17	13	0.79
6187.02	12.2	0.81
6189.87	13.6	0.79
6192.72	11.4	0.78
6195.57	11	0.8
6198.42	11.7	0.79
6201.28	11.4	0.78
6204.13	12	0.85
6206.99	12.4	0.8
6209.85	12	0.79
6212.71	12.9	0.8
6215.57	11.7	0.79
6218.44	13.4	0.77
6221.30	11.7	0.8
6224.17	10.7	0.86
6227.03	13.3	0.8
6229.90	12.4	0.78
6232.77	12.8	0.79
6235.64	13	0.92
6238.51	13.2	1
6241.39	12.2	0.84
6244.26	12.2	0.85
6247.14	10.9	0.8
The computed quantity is 12.4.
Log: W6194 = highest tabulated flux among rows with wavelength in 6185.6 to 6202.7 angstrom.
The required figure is 13.6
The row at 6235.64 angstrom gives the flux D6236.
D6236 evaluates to 13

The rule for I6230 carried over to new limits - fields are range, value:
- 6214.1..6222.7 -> 12.3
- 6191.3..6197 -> 11.2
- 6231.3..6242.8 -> 12.8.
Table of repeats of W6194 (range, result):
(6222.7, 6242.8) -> 13.3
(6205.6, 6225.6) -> 13.4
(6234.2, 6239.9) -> 13.2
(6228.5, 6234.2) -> 12.8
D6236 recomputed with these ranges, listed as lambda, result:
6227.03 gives 13.3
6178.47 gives 11.9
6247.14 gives 10.9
